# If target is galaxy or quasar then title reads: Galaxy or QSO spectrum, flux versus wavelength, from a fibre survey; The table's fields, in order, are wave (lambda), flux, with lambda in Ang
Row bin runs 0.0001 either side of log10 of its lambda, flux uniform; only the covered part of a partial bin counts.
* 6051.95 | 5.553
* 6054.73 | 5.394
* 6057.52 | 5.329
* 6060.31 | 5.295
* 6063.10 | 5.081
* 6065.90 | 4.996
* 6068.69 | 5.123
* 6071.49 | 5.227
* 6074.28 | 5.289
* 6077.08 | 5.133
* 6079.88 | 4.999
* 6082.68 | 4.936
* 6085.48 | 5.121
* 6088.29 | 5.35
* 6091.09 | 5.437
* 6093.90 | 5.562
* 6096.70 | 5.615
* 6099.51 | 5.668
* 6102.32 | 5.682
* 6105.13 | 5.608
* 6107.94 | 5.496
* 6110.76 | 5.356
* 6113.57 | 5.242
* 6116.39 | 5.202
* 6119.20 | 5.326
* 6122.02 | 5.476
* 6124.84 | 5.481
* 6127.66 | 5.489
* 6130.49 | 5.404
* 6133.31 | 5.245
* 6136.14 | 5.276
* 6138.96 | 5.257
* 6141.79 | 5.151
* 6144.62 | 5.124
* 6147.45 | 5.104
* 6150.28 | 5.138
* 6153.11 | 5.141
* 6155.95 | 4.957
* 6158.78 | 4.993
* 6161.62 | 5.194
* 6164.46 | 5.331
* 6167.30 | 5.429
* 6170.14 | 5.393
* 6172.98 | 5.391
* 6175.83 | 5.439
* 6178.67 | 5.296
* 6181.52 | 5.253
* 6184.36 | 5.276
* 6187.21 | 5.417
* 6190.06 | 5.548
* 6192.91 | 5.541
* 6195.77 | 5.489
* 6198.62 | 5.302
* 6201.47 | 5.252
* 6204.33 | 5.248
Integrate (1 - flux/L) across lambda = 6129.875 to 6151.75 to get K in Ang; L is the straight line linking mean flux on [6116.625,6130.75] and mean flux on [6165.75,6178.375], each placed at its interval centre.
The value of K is 0.8 Ang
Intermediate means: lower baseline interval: 5.42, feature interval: 5.21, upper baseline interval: 5.4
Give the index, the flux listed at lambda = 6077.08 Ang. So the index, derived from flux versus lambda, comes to 5.133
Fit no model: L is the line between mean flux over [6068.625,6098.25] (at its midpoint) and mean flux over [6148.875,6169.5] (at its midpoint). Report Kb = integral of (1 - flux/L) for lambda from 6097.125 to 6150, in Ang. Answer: -1.5 Ang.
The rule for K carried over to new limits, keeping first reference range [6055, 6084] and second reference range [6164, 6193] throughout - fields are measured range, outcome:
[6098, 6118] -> -0.9 Ang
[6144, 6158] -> 0.6 Ang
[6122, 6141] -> -0.3 Ang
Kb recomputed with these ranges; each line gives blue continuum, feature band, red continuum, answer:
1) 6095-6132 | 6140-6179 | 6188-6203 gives 1.61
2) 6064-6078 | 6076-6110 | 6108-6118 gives -1.02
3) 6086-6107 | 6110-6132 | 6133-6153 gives -0.09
